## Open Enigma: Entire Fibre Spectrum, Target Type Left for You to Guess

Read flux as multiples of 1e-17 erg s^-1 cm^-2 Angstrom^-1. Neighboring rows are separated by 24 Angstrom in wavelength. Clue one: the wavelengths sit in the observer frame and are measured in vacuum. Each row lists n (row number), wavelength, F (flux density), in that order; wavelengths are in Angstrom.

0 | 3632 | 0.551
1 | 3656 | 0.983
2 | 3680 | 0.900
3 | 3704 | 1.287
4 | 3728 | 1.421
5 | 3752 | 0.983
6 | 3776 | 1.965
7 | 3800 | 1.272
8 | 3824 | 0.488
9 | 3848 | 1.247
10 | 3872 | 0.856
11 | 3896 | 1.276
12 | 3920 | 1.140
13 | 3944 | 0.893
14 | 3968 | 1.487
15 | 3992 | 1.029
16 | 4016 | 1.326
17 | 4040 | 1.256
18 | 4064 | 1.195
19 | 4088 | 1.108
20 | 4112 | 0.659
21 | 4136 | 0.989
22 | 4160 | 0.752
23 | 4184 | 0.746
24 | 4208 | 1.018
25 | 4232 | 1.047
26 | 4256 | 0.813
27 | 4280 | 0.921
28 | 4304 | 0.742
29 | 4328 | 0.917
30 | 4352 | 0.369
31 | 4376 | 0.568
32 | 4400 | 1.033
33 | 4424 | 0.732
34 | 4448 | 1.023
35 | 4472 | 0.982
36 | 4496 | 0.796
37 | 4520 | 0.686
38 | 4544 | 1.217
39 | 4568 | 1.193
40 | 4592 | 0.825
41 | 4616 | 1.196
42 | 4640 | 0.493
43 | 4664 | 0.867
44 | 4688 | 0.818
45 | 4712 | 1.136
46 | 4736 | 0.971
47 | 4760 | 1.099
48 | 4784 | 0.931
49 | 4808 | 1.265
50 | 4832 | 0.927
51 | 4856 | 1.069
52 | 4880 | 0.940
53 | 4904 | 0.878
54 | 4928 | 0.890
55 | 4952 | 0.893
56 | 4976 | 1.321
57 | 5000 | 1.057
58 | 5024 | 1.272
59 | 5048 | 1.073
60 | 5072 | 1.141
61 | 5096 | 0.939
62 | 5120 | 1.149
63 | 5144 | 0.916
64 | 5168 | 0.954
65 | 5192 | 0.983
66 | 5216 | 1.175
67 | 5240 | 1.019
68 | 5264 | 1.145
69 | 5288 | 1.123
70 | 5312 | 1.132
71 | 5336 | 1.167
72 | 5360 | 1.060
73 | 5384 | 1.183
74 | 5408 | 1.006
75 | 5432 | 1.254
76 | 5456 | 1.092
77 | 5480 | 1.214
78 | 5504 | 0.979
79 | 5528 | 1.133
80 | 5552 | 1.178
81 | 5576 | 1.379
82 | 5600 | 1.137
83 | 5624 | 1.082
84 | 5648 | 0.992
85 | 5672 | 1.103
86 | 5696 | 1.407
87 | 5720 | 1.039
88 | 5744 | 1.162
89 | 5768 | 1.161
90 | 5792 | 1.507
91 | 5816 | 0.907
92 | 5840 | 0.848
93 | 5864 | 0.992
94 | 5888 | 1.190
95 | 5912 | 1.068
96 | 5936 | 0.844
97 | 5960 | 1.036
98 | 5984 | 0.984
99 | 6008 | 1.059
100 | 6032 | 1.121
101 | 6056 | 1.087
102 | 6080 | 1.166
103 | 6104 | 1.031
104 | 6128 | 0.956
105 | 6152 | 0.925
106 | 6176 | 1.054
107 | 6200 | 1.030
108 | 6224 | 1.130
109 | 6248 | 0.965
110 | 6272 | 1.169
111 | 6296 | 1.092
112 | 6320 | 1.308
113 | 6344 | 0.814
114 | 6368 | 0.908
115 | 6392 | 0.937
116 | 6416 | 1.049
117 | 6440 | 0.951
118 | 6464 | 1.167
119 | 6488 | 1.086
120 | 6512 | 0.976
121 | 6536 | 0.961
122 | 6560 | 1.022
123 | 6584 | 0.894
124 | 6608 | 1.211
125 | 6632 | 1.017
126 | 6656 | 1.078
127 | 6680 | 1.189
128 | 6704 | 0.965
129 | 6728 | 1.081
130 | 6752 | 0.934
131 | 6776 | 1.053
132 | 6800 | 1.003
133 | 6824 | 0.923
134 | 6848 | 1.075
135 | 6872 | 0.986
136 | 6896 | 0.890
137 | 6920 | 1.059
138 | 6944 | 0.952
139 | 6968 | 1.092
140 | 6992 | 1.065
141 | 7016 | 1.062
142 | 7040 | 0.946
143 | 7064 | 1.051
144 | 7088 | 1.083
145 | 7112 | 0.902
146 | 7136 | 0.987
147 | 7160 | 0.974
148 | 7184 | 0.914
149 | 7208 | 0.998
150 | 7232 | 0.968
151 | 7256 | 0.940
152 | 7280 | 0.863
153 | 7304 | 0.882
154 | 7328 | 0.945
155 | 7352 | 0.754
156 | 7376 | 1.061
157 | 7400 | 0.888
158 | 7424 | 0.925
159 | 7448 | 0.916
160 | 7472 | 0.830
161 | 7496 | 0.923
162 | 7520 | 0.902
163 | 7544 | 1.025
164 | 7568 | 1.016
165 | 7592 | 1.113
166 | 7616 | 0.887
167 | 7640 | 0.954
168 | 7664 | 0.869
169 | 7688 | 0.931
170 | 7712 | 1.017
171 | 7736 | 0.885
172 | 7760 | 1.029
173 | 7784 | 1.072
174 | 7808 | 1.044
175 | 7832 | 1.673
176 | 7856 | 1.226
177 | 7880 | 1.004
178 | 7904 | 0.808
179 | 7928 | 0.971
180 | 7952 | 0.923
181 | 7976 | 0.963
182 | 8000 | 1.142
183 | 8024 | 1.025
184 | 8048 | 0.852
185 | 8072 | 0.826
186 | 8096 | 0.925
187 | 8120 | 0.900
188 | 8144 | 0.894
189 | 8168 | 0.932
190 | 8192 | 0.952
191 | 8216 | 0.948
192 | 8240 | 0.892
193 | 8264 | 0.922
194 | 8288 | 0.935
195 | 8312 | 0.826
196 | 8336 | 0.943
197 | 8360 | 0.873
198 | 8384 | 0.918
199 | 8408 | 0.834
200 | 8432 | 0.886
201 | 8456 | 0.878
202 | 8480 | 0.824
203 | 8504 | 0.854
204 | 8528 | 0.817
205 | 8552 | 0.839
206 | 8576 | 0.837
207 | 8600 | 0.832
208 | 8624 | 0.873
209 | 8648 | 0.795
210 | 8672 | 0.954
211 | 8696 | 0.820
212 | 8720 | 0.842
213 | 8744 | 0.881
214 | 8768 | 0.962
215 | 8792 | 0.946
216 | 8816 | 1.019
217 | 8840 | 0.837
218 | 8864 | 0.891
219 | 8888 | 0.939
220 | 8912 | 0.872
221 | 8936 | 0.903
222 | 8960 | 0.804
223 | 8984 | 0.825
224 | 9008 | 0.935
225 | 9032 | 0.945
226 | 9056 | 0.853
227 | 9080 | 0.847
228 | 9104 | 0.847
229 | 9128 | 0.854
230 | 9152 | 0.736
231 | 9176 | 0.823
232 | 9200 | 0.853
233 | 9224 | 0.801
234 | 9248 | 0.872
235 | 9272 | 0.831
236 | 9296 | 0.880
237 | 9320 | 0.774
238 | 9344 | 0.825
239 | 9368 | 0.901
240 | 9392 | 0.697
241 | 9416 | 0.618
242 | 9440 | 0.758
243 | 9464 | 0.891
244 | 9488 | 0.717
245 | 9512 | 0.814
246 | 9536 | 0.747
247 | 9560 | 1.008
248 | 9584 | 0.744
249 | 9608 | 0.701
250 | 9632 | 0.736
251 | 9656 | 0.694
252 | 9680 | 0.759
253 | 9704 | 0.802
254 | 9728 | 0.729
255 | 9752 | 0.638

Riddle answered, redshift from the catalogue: 0.19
